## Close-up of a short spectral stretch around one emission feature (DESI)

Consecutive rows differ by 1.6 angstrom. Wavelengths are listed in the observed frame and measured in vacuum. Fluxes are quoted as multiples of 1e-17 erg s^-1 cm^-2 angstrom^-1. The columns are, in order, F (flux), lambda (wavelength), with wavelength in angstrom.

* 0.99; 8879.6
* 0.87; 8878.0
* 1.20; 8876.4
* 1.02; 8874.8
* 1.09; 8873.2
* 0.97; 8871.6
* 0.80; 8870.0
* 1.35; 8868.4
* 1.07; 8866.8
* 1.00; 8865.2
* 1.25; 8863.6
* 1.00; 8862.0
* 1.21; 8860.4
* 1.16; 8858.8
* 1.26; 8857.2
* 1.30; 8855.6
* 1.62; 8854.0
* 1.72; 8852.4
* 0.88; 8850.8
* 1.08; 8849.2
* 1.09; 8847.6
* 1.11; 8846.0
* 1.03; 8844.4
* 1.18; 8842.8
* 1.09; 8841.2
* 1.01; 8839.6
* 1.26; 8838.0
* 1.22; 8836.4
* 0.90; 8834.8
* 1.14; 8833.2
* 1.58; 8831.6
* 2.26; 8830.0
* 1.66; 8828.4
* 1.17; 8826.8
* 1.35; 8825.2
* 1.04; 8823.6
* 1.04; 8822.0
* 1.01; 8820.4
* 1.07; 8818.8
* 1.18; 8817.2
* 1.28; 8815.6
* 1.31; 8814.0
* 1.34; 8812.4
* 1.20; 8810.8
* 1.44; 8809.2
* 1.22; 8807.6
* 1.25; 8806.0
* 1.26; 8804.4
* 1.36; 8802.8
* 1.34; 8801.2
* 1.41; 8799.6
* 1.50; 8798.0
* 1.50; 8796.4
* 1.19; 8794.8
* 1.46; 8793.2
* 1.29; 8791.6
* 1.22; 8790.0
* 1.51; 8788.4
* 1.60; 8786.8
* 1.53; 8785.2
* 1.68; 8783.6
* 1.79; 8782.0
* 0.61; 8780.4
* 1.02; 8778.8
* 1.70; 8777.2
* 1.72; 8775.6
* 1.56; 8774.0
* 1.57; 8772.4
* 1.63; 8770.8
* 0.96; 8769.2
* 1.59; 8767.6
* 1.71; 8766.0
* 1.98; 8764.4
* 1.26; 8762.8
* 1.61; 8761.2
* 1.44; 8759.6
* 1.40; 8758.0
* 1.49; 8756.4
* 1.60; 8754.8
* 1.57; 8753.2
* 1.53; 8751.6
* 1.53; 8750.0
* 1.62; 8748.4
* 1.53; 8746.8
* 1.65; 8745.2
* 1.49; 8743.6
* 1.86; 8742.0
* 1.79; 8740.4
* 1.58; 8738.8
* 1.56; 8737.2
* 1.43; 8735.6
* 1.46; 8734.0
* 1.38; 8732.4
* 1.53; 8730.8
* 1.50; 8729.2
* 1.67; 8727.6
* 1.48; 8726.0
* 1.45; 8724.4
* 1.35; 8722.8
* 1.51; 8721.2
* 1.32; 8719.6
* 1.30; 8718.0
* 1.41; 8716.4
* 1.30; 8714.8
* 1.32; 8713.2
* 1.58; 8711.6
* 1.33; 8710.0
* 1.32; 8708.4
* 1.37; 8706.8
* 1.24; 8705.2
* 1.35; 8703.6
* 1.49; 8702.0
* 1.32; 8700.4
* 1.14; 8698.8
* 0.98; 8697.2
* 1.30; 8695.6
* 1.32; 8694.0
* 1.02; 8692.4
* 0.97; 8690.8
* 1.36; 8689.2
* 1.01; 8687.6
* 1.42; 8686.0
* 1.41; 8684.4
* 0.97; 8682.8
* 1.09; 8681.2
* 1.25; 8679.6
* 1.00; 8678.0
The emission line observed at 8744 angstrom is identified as Mg II 2798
